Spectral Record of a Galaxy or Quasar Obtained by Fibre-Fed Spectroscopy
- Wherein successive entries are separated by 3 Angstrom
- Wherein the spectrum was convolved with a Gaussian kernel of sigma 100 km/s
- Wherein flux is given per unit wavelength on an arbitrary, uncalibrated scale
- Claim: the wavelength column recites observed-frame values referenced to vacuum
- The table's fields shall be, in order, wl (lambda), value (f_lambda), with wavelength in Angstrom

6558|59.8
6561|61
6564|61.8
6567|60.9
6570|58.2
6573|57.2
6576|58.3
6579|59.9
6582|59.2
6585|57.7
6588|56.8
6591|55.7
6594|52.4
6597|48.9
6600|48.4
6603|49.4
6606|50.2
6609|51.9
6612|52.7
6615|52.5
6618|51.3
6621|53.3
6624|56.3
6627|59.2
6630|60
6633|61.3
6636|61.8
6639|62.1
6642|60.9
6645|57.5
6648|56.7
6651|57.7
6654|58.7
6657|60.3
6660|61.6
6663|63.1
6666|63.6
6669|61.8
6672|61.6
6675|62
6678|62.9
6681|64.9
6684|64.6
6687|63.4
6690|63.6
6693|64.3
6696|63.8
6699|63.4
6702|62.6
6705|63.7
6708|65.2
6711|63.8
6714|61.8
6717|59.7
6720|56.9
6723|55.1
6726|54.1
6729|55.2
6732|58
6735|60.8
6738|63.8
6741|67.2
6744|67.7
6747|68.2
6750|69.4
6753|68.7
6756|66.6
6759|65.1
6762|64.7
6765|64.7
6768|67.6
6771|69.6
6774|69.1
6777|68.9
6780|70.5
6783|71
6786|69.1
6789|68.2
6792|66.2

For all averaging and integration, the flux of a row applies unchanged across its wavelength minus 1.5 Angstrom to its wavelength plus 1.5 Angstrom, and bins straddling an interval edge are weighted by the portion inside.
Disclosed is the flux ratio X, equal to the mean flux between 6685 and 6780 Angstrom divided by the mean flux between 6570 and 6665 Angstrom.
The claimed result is 1.13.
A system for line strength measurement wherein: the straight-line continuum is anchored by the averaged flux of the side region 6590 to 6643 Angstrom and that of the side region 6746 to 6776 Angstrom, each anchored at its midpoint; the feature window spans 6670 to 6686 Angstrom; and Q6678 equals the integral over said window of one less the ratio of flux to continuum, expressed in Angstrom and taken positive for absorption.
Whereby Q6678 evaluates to -0.79 Angstrom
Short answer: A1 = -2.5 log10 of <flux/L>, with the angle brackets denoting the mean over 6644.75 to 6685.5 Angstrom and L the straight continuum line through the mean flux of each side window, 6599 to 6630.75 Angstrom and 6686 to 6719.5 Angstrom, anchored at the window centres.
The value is -0.05 mag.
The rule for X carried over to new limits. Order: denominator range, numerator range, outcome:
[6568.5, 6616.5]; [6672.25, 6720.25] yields 1.16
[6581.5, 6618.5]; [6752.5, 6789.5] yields 1.29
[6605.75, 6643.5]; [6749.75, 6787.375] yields 1.20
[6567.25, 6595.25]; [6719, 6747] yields 1.05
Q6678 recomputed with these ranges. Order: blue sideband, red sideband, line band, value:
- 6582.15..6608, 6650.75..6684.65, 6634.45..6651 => -0.2 Angstrom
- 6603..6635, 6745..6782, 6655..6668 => -0.8 Angstrom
